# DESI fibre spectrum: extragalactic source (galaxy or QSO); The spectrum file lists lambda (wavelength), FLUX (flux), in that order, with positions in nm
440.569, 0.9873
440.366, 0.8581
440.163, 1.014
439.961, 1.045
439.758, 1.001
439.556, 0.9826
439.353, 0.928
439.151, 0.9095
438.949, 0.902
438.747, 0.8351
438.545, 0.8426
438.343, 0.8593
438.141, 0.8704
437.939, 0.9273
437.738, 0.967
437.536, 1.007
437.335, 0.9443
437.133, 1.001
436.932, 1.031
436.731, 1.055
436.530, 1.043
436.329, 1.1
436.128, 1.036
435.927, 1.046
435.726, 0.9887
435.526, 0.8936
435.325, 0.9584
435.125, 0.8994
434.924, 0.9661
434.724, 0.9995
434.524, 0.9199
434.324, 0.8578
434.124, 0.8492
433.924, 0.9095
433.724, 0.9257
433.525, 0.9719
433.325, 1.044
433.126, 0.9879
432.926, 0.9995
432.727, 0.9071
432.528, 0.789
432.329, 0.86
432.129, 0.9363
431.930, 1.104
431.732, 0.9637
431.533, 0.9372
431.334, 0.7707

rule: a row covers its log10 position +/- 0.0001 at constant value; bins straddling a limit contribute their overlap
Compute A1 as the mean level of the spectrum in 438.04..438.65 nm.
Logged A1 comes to 0.857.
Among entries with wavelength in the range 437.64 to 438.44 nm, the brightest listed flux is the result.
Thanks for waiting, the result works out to 0.967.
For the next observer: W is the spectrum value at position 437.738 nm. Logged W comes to 0.967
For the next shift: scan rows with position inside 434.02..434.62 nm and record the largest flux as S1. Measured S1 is 0.9199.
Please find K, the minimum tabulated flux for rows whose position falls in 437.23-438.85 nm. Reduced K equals 0.8351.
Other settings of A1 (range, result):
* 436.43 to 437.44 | 1.02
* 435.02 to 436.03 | 0.957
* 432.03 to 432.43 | 0.896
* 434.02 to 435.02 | 0.919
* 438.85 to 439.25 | 0.906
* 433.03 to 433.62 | 1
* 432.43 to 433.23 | 0.922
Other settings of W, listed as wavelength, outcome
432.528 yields 0.789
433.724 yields 0.9257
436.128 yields 1.036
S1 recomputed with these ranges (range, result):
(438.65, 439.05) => 0.902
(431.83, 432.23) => 1.104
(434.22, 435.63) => 0.9995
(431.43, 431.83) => 0.9637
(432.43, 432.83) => 0.9071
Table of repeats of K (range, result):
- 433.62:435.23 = 0.8492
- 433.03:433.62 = 0.9719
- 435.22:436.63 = 0.8936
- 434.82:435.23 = 0.8994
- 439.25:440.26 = 0.928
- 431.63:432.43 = 0.86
